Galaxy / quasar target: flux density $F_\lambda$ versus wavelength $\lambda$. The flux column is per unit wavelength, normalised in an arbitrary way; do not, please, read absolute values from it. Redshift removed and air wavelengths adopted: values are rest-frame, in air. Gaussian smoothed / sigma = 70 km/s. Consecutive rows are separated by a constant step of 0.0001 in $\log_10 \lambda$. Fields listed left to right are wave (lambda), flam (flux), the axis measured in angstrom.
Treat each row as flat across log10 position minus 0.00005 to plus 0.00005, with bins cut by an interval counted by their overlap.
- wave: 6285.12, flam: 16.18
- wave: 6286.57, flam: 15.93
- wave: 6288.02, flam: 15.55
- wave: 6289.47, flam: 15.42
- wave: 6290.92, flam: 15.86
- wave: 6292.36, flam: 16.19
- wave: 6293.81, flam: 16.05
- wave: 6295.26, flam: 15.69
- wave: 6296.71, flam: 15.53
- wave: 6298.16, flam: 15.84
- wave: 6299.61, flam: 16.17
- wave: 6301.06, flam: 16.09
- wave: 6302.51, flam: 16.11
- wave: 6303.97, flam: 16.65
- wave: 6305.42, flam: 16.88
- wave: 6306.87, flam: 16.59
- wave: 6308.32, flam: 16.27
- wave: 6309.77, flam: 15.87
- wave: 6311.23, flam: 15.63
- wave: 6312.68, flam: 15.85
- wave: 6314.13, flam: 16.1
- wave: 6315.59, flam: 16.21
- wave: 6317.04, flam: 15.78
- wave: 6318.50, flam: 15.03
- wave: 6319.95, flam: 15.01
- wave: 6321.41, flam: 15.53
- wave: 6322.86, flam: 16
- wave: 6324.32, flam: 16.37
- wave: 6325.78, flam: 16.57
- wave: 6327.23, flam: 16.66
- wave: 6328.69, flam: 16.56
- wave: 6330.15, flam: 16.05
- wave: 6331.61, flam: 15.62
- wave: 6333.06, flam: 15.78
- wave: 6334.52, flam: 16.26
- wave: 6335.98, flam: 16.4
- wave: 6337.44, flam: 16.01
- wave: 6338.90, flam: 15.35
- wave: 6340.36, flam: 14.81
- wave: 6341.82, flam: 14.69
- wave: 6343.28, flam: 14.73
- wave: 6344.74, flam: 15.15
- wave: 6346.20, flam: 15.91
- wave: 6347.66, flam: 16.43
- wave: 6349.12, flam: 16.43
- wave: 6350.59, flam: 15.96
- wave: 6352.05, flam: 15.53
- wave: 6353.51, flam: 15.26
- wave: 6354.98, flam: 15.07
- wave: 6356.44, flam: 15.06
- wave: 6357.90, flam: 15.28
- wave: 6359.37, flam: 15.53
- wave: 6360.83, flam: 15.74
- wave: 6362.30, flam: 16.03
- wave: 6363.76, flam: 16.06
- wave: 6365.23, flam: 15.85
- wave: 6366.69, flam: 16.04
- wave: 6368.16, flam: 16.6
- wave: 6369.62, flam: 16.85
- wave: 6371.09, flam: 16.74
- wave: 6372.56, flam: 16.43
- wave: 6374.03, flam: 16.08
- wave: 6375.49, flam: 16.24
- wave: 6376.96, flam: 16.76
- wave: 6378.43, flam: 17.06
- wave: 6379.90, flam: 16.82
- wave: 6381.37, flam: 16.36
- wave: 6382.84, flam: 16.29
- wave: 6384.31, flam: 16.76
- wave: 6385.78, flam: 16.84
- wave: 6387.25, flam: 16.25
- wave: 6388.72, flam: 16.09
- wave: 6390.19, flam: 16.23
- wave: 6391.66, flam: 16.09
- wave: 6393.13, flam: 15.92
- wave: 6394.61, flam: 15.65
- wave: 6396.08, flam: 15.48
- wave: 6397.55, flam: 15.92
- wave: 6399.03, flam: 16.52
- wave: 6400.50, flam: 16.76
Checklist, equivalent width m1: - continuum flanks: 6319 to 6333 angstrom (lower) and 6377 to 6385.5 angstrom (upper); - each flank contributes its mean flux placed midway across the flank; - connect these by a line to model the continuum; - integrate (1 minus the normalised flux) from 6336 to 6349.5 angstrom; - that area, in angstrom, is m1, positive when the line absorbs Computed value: 0.6 angstrom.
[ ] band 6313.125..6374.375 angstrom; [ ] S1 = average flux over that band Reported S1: 15.8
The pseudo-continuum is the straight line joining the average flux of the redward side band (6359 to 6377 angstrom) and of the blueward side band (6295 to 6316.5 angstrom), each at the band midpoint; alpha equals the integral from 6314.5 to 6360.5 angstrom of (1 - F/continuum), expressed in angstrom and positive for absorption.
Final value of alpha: 1.3 angstrom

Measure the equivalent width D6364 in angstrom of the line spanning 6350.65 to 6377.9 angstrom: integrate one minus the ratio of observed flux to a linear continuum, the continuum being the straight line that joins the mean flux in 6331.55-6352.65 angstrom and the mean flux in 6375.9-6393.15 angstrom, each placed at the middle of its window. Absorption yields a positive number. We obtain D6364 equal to 0.2 angstrom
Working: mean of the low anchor 15.7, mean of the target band 16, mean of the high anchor 16.5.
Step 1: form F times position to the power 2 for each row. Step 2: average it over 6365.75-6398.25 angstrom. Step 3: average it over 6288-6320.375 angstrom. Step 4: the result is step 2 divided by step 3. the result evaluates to 1.1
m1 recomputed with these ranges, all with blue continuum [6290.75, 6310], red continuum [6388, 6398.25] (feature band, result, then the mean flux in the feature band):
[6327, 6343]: 0.28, 15.8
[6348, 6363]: 0.38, 15.6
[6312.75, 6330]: 0.12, 16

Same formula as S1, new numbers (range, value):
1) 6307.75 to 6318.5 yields 15.9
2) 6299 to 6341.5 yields 16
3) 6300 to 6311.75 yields 16.3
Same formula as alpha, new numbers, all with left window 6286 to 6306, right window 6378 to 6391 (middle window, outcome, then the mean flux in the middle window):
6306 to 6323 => 0.3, 15.8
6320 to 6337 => 0.1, 16.1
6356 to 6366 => 0.4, 15.7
